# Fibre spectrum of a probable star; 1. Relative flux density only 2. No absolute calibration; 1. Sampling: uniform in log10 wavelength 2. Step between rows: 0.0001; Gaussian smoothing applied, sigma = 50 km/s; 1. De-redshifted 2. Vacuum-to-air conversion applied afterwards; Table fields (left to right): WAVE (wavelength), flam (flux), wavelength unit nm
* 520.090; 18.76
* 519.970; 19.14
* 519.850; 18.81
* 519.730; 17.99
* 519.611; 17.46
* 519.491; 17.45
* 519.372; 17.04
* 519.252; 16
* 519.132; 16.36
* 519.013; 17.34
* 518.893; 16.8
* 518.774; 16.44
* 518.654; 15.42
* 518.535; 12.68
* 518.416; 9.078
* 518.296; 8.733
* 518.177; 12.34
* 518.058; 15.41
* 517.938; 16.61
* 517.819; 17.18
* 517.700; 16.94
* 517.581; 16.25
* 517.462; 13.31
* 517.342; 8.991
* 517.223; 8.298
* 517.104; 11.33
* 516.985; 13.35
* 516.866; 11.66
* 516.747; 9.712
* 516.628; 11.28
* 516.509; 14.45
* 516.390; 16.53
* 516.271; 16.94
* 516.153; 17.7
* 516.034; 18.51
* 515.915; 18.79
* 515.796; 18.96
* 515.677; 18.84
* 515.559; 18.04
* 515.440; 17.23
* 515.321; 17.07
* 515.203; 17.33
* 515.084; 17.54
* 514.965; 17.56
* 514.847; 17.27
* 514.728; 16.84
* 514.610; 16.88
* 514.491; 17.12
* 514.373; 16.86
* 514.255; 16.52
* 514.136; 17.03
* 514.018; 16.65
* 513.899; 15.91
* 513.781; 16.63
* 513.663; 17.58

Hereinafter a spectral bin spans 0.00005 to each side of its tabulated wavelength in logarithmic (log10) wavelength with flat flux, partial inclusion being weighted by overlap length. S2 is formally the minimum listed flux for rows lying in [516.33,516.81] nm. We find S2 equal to 9.712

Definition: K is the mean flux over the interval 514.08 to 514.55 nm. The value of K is 16.9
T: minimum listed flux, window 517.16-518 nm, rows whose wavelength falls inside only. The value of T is 8.298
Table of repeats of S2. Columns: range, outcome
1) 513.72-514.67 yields 15.91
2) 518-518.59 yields 8.733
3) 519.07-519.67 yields 16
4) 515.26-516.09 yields 17.07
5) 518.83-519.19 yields 16.36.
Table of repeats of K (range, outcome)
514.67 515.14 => 17.3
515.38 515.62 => 17.7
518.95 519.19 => 16.9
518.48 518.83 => 14.9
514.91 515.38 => 17.4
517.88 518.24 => 14.7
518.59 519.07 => 16.5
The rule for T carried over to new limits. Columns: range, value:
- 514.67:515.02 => 16.84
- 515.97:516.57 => 14.45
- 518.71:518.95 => 16.44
